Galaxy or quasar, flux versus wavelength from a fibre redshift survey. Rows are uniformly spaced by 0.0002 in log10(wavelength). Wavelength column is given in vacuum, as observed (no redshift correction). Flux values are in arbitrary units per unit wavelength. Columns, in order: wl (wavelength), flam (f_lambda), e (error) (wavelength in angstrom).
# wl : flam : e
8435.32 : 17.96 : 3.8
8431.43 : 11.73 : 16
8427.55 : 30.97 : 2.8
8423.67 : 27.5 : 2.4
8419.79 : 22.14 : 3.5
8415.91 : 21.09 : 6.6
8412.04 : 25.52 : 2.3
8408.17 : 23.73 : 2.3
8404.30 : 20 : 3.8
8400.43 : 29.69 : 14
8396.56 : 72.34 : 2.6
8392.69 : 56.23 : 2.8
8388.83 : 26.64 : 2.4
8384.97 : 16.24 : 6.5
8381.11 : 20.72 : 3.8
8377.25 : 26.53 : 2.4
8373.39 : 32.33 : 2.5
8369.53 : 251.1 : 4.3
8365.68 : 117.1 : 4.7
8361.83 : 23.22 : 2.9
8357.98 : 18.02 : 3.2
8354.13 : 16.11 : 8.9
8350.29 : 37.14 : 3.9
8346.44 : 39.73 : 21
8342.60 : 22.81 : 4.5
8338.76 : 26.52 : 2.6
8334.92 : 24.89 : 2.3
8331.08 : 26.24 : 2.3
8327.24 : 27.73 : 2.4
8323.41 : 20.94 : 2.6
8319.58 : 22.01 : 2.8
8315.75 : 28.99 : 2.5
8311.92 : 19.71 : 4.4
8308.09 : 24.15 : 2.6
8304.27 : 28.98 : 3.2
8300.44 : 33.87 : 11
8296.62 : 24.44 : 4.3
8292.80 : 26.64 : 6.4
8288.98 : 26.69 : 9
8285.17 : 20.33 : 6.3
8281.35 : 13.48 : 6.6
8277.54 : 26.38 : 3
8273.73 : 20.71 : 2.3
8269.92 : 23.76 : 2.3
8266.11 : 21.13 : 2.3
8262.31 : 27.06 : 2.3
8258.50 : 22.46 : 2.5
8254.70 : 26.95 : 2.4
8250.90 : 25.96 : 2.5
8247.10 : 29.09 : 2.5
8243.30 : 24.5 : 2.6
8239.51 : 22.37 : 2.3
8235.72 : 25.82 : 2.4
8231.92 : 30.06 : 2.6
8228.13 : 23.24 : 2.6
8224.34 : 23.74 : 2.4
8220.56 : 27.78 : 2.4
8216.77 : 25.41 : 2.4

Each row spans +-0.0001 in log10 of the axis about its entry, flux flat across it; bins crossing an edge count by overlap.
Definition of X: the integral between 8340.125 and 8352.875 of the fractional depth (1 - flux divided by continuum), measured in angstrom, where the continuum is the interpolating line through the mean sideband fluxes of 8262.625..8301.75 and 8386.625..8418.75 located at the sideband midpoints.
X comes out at -1.2 angstrom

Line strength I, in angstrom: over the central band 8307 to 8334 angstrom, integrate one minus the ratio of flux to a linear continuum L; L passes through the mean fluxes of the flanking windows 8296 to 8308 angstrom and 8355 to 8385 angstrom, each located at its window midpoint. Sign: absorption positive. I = 9.9 angstrom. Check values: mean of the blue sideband 28.8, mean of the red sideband 64.5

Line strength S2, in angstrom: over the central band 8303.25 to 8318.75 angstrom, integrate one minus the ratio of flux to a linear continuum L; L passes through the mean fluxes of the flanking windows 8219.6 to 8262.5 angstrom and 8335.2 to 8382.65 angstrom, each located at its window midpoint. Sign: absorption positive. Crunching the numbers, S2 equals 6.1 angstrom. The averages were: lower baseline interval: 25.7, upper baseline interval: 51.9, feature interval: 25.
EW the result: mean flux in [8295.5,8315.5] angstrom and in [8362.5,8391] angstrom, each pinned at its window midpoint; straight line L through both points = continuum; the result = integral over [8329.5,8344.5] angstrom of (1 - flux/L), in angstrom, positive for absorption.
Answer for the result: 6.6 angstrom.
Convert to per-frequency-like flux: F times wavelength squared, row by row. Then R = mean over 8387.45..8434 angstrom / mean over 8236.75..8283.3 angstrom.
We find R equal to 1.3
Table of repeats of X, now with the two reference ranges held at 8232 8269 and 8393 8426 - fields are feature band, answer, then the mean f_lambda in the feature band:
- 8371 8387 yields -0.1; 30.5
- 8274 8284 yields 2.4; 20.1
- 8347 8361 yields 1.9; 25.3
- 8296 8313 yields 0.4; 26.7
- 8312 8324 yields 1.8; 23.7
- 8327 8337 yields 0.8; 26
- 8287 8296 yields 0.2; 26.3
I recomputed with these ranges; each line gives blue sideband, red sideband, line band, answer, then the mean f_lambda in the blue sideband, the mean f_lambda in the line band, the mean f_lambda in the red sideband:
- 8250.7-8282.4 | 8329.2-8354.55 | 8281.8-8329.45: 1.5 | 23.2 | 25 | 28.3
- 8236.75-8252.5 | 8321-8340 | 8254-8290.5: 3.8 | 25.5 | 22.7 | 25.1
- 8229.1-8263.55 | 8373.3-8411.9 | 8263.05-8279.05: 2.2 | 25.9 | 23.2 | 32.1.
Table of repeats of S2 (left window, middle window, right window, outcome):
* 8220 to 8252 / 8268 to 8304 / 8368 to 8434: 7.2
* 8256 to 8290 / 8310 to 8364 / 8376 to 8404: 6.4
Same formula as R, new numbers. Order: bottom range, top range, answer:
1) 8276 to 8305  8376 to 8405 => 1.41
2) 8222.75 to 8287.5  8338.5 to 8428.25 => 1.82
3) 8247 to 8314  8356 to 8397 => 2.49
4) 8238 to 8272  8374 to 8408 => 1.37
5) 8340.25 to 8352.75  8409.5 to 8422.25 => 0.73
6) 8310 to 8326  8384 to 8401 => 1.87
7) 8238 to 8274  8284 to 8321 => 1.06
